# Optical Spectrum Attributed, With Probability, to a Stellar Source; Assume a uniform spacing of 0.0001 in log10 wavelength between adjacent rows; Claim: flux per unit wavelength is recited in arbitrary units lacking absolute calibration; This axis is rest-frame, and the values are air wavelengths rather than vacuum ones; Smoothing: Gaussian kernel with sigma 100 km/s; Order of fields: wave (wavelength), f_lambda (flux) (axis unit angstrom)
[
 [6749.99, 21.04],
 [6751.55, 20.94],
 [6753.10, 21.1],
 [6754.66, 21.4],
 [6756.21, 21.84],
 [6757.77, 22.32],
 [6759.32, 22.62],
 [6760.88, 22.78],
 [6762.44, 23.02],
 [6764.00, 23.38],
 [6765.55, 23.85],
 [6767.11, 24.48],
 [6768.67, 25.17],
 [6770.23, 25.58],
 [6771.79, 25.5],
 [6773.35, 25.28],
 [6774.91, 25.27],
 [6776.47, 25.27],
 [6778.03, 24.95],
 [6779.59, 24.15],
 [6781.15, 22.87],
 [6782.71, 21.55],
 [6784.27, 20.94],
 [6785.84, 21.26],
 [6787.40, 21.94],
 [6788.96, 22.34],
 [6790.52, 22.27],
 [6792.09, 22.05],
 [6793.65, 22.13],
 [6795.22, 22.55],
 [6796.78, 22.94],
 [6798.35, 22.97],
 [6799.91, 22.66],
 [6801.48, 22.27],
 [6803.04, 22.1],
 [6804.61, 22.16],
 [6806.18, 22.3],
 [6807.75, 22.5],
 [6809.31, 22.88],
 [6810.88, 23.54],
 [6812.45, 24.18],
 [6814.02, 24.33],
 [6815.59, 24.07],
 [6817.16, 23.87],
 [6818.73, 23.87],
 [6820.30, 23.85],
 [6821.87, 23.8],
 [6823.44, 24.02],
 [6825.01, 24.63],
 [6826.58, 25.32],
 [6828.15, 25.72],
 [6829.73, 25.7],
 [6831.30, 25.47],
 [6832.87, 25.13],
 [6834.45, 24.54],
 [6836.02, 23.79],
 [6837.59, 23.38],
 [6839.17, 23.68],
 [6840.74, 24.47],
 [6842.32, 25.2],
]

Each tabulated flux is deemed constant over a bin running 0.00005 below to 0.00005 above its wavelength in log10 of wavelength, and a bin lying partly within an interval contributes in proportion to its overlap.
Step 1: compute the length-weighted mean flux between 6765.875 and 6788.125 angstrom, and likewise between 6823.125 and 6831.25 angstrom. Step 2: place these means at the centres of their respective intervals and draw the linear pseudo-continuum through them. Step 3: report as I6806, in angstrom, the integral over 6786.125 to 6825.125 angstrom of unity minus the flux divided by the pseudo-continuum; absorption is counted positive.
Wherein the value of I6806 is 2.57 angstrom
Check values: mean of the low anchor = 23.9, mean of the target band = 23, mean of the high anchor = 25.2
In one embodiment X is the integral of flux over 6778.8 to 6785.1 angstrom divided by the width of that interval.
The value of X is 22.4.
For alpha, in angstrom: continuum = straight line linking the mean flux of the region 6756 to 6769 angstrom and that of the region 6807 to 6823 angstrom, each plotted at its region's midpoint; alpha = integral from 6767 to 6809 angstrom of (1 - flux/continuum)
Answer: 0.6 angstrom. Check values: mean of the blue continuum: 23.3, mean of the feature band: 23.1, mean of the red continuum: 23.7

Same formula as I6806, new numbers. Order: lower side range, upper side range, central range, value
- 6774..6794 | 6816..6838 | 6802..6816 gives 0.4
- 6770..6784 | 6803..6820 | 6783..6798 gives 1.2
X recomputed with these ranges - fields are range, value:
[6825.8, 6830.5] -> 25.5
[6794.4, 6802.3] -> 22.7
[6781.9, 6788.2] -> 21.4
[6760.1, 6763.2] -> 22.9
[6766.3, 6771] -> 25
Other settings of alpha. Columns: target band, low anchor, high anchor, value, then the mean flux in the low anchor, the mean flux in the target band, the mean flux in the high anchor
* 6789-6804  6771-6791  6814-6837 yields 0.9 angstrom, 23.4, 22.4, 24.5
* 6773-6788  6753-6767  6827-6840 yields -0.1 angstrom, 22.6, 23.3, 24.7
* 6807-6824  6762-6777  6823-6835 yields 0.9 angstrom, 24.7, 23.7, 25.1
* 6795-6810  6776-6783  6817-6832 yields 1.1 angstrom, 23.9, 22.5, 24.7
